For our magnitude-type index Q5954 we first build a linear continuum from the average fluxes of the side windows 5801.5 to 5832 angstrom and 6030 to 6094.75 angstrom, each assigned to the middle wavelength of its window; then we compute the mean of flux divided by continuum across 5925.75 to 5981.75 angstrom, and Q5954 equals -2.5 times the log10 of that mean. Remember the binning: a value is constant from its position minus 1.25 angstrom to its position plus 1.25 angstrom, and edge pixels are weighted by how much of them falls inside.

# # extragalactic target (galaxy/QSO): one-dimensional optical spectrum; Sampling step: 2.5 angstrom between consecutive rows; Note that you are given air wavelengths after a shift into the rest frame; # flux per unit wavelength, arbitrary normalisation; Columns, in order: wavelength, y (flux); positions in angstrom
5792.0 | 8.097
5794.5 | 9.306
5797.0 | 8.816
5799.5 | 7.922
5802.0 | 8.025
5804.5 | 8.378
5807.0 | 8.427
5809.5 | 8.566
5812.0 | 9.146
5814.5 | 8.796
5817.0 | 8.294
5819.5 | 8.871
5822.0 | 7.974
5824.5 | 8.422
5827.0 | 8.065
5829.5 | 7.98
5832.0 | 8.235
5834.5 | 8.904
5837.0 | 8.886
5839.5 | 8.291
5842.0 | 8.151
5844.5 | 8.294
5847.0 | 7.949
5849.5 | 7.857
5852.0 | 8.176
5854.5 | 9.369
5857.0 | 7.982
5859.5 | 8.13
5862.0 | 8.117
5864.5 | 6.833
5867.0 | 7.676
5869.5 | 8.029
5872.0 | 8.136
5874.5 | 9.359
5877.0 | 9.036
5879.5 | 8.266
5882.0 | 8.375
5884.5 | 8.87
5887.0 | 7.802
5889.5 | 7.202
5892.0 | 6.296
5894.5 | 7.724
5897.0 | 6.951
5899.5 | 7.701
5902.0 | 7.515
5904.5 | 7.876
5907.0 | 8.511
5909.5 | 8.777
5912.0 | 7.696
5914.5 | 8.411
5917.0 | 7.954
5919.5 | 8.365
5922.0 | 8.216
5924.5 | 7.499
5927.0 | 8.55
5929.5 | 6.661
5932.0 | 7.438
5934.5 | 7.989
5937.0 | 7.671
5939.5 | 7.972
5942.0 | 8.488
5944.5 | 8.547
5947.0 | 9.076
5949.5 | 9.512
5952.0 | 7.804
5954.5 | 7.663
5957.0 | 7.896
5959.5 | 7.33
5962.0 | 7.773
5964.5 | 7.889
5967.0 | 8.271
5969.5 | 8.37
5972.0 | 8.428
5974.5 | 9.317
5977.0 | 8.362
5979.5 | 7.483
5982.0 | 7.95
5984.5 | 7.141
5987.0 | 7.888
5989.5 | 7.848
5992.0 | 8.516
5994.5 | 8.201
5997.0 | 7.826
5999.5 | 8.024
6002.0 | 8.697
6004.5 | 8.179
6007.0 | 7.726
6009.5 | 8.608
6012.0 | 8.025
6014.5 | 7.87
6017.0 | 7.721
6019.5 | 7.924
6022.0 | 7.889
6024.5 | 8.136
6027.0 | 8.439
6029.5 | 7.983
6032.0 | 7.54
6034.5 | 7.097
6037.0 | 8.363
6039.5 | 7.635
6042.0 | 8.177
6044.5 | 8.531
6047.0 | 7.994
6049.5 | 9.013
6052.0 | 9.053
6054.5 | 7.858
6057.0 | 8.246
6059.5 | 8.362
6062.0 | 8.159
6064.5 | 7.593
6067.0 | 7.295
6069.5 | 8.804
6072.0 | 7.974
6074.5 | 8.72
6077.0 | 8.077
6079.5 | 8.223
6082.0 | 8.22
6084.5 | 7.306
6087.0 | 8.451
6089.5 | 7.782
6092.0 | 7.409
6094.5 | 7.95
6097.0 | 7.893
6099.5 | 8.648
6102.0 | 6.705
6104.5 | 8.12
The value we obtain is 0.01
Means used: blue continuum 8.41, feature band 8.11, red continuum 8.07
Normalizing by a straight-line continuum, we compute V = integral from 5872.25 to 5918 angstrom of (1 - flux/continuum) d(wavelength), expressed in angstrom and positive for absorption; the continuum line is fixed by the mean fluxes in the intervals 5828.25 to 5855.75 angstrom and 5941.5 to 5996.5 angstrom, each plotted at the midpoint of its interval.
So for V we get 1.5 angstrom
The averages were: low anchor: 8.37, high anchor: 8.16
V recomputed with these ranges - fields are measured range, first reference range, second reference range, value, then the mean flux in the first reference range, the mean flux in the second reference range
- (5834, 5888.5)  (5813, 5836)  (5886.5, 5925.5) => -1.1 angstrom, 8.41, 7.78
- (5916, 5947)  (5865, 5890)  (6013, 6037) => 0.5 angstrom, 8.26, 7.87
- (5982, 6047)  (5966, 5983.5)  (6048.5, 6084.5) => 2.1 angstrom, 8.3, 8.22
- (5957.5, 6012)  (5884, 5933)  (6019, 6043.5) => -1.5 angstrom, 7.79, 7.92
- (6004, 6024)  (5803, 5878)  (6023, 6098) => 0.3 angstrom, 8.34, 8.08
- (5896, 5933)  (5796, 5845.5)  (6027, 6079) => 1.9 angstrom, 8.42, 8.13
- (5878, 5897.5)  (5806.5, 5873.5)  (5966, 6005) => 1.2 angstrom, 8.28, 8.16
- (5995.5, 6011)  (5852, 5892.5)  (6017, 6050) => -0.3 angstrom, 8.13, 8.02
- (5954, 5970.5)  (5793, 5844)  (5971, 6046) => 0.5 angstrom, 8.47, 8.05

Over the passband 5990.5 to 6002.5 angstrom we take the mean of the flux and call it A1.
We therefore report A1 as 8.22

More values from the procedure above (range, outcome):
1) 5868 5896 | 8.09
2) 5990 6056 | 8.11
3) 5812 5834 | 8.4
